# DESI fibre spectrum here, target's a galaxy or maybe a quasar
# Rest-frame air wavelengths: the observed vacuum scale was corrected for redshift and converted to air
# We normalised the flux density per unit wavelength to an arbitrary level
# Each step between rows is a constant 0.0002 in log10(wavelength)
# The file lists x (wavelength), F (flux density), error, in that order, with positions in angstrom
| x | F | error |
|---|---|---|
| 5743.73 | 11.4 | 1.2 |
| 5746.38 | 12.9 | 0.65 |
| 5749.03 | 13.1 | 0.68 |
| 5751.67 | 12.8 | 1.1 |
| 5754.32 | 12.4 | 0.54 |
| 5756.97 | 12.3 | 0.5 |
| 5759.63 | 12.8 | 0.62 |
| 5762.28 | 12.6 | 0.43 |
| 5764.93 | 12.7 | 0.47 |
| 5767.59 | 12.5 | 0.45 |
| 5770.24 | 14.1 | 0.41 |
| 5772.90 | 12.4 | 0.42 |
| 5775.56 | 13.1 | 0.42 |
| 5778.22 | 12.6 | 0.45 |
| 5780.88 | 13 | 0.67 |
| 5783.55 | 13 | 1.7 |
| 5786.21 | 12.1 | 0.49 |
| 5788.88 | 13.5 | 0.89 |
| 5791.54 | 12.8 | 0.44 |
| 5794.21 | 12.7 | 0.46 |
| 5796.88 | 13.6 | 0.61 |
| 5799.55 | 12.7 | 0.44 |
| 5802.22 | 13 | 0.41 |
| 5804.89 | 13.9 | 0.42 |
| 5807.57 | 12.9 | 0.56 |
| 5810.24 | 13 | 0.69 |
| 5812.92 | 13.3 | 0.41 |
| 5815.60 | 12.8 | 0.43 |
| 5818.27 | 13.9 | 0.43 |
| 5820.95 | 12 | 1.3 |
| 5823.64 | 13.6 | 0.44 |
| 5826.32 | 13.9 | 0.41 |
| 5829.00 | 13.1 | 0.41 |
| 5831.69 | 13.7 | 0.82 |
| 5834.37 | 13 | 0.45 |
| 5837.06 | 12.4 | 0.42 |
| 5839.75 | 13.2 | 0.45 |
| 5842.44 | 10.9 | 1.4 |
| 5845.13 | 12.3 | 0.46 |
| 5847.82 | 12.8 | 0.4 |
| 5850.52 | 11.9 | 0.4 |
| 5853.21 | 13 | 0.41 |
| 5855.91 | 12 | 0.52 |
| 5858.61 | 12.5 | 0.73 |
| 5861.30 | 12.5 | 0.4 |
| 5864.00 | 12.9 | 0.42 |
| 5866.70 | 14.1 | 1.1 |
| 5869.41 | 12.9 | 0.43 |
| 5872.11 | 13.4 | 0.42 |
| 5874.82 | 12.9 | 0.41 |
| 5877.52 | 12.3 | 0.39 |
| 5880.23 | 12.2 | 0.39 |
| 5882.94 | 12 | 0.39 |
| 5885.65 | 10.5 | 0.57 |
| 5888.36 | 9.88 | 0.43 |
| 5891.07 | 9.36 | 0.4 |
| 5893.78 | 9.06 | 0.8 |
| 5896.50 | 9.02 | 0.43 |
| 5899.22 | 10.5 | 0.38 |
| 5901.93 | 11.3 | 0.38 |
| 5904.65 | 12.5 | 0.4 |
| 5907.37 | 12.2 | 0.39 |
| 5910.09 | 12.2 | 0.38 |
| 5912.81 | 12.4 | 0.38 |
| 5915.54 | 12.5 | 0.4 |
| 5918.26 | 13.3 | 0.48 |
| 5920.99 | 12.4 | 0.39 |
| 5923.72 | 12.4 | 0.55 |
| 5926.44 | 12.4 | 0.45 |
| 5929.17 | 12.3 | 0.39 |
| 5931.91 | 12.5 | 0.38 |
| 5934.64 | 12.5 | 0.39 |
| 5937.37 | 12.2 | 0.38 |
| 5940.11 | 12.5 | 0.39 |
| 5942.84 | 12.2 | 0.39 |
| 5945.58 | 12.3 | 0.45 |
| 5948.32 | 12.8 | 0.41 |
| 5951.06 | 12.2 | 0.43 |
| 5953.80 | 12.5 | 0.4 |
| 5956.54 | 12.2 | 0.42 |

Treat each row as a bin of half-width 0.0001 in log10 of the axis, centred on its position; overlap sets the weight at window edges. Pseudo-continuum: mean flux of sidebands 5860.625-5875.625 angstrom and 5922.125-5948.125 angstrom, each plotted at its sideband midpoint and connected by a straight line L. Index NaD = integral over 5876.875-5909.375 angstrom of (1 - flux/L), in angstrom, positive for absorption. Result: 5.0 angstrom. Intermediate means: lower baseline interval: 13.1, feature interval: 10.9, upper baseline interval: 12.4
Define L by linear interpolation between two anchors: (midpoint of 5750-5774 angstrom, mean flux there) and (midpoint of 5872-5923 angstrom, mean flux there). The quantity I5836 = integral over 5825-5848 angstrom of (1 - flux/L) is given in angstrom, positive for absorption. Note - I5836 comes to -1.38 angstrom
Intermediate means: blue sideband 12.7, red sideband 11.5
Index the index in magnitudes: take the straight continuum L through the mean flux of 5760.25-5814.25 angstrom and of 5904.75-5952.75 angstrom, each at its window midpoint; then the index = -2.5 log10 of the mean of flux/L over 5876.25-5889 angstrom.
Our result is 0.10 mag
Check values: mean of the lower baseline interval 13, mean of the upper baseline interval 12.4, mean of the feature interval 11.5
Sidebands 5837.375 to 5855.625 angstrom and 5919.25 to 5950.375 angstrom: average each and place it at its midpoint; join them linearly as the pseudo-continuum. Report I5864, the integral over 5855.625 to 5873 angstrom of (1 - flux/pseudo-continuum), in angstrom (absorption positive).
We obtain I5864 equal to -0.8 angstrom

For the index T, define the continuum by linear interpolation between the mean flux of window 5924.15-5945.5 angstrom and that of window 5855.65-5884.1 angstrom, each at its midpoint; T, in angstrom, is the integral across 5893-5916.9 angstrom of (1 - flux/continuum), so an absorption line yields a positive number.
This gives 2.2 angstrom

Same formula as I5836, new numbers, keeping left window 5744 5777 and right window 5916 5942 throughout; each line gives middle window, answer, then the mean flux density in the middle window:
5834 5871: 0.06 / 12.6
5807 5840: -1.25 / 13.1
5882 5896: 2.81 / 10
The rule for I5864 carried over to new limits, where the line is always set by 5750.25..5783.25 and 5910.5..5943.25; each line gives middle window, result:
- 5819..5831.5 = -0.6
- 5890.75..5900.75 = 2.4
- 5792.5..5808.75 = -0.5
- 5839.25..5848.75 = 0.3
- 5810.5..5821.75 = -0.3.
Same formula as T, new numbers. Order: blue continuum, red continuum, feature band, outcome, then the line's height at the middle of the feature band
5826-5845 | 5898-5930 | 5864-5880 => -0.7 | 12.5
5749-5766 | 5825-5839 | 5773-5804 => -0.1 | 12.9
